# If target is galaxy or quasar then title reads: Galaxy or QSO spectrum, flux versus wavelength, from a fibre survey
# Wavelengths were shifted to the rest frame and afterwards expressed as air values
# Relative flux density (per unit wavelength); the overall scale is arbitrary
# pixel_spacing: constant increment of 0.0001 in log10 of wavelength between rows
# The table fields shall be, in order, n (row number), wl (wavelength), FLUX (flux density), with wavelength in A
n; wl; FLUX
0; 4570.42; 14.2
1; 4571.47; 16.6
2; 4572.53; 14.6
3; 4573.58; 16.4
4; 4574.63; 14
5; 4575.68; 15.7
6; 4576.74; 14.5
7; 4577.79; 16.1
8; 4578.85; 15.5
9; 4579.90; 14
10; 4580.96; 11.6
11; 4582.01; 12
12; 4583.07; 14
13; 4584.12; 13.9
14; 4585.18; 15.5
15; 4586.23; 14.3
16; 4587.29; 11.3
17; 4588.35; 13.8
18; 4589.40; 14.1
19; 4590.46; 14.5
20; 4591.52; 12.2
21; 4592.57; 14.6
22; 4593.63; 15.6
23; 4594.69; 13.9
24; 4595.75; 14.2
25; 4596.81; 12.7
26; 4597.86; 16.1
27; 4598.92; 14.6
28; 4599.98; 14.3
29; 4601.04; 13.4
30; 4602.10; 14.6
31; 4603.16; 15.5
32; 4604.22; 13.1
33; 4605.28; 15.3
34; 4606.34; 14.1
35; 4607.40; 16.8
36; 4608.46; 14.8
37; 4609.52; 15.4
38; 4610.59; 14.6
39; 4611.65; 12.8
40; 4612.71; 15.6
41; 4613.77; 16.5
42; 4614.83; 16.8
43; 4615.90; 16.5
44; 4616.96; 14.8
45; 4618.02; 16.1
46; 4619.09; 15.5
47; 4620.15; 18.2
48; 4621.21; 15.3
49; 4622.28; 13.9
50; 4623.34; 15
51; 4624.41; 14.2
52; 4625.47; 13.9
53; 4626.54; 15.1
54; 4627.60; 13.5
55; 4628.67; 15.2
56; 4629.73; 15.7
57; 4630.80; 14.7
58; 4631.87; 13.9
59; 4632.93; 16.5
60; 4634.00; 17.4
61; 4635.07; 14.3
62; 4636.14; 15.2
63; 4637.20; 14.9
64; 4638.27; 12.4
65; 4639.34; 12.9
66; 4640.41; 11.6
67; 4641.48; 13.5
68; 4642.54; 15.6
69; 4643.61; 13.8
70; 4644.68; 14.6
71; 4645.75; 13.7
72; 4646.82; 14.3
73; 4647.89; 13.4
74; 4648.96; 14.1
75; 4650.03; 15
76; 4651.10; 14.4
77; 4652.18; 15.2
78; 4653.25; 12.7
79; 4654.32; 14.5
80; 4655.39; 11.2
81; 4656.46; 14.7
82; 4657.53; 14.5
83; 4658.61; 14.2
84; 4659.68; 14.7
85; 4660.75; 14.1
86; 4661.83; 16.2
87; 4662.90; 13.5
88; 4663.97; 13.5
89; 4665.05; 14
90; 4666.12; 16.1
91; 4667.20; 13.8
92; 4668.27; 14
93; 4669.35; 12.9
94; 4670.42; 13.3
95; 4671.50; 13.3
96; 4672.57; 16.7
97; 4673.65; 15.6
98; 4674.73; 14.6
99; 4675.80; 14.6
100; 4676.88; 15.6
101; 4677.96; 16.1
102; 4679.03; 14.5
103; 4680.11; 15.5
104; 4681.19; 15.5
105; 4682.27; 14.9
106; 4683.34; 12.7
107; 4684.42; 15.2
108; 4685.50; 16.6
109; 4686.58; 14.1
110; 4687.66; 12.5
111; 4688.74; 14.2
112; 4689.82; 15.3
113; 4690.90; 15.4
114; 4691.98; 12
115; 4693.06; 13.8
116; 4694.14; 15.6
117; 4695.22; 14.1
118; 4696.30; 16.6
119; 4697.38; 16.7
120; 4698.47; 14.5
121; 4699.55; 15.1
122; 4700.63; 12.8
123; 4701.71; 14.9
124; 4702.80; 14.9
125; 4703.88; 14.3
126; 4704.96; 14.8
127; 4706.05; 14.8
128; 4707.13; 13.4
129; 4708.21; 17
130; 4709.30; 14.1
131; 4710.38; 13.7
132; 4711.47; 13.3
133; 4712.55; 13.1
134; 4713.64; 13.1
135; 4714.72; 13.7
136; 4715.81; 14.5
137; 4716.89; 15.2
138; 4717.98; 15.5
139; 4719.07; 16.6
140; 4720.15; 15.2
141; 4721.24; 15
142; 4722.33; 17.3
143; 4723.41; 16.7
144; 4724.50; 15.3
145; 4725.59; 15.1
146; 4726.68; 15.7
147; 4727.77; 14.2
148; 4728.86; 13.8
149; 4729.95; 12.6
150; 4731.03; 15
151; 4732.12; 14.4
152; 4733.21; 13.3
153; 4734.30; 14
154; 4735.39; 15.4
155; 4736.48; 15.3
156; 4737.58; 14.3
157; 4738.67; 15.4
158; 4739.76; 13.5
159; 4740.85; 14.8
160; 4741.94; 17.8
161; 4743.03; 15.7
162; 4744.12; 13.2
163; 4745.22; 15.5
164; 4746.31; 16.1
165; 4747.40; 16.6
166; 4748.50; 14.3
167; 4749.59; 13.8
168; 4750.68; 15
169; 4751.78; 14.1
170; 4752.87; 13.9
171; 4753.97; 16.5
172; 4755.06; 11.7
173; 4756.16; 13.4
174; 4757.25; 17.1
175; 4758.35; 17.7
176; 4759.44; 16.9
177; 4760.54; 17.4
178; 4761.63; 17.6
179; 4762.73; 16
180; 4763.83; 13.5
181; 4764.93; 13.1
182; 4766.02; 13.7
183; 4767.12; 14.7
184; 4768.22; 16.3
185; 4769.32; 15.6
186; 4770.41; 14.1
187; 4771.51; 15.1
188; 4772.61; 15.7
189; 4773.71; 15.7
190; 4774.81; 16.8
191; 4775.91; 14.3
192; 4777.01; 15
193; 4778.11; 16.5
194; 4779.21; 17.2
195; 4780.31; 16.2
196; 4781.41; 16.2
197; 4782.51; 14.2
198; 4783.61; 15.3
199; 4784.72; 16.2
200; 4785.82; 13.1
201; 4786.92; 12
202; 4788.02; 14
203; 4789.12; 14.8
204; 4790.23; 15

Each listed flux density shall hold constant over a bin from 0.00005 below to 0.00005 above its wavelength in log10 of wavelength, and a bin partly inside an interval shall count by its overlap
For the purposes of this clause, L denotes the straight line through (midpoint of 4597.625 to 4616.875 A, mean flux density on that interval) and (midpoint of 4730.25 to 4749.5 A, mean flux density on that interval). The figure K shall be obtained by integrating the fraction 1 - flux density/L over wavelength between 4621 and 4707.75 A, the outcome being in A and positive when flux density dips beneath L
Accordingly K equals 2.9 A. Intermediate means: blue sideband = 15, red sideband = 14.9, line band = 14.5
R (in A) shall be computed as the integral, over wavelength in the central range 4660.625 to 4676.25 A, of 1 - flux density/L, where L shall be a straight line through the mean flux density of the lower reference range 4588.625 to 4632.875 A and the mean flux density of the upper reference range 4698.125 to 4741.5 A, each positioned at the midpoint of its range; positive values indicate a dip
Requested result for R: 0.3 A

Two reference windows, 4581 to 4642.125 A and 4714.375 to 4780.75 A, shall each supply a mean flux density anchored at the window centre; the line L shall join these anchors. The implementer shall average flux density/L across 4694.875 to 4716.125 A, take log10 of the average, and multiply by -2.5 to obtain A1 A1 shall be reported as 0.04 mag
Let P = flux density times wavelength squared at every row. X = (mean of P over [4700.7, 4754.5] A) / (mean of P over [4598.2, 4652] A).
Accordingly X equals 1.05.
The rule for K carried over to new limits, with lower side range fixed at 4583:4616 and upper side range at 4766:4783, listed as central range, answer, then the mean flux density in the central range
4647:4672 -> 1.4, 14.1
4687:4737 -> 1.7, 14.6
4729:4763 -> 0.6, 15.1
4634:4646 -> 0.6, 14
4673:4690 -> 0.2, 14.8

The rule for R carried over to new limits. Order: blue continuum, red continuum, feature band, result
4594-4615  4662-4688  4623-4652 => 0.51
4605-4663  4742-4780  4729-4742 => 0.59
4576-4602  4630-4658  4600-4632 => -2.05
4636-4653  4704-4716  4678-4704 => -1.10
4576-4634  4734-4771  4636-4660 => 1.41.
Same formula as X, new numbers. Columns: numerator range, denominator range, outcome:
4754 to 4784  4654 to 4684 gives 1.12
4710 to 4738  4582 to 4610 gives 1.08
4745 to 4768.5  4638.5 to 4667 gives 1.13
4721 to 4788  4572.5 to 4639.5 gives 1.10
